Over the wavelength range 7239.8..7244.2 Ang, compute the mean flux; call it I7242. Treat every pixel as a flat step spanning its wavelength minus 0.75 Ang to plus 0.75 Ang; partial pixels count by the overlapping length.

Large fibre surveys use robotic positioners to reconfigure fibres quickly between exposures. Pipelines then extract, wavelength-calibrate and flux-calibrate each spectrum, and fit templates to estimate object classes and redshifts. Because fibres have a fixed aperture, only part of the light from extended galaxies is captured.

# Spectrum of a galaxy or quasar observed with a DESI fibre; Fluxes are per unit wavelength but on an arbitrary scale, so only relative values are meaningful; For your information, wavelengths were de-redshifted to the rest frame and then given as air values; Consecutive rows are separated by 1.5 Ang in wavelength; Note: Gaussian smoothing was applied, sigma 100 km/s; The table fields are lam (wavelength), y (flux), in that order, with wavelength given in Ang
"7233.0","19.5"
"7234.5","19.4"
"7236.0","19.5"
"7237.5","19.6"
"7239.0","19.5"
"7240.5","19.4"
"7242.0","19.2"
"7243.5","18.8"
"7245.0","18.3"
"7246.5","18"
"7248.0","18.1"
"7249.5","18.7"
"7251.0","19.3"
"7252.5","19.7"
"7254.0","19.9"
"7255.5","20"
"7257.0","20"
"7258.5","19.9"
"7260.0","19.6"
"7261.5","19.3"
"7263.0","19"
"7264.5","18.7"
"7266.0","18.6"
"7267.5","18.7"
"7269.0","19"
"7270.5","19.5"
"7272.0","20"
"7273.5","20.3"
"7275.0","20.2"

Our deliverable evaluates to 19.1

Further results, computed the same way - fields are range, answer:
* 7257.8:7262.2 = 19.6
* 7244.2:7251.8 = 18.5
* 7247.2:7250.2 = 18.4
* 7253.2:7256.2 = 19.9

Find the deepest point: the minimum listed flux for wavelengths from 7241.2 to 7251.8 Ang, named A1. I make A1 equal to 18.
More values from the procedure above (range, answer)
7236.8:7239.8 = 19.5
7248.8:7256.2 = 18.7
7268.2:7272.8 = 19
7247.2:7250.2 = 18.1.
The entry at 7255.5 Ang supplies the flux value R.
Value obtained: 20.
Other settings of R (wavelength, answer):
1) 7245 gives 18.3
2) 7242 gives 19.2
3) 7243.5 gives 18.8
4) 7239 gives 19.5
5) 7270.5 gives 19.5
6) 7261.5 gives 19.3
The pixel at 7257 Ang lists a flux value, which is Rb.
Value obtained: 20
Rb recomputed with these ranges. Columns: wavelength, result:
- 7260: 19.6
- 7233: 19.5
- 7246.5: 18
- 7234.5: 19.4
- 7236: 19.5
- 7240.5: 19.4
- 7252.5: 19.7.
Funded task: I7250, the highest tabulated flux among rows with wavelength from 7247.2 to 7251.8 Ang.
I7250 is 19.3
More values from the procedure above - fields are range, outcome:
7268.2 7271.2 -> 19.5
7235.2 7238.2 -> 19.6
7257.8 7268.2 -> 19.9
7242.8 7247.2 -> 18.8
